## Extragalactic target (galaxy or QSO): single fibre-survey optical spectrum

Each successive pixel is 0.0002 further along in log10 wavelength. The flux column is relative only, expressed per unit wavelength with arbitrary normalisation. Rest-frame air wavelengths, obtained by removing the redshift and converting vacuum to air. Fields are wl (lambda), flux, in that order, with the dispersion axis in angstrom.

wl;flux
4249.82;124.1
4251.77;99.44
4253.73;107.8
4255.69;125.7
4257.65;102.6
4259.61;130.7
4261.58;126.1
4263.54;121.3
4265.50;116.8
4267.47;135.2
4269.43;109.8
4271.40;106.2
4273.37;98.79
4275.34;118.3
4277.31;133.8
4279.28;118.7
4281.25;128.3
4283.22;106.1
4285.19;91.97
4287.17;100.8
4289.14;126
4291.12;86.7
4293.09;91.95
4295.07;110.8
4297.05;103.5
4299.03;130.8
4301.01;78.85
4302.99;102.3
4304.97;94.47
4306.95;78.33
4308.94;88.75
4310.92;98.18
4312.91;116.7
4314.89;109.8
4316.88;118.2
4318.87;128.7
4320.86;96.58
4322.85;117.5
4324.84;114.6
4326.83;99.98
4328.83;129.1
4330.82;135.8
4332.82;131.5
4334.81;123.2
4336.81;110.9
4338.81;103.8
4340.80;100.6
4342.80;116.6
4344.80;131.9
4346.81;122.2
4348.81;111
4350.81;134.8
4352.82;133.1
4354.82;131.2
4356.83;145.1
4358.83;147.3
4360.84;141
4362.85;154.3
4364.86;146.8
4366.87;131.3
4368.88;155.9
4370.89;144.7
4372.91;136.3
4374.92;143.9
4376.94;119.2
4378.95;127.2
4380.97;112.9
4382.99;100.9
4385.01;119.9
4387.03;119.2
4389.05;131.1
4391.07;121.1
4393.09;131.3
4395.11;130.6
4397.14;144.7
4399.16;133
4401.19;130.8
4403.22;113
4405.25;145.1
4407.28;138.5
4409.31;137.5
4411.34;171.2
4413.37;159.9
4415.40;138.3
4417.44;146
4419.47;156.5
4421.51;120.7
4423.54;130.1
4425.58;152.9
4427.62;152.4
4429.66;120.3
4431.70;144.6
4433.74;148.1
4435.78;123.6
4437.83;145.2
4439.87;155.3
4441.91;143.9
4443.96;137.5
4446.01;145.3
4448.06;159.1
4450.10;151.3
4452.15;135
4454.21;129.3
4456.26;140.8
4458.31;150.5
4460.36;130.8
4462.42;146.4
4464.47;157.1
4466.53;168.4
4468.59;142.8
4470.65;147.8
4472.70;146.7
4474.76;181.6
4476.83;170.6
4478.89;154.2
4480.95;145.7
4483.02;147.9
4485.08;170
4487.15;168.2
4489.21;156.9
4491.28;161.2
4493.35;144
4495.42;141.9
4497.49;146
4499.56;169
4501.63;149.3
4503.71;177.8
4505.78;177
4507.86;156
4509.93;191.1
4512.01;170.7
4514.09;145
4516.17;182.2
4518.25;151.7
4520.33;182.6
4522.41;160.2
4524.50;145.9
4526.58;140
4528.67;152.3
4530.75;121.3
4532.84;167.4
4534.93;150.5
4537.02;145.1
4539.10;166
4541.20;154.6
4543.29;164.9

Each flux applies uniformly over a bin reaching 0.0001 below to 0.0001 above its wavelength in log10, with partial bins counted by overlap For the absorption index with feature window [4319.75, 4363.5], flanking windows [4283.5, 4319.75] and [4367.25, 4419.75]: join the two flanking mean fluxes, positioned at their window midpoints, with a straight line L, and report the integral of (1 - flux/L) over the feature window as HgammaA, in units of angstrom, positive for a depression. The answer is -2.6 angstrom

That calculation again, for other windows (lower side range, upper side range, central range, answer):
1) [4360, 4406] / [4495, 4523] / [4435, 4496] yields 1.33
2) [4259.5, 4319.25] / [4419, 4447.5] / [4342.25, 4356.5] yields -0.51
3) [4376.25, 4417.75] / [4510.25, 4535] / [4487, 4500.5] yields -0.28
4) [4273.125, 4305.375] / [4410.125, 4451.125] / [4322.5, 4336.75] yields -0.34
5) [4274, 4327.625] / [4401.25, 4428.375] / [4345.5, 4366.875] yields -2.04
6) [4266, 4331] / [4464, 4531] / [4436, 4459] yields 0.34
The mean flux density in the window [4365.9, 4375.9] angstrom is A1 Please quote 142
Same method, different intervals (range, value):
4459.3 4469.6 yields 149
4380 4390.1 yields 117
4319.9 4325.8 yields 110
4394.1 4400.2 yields 136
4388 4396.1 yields 129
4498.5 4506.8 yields 168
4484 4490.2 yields 165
